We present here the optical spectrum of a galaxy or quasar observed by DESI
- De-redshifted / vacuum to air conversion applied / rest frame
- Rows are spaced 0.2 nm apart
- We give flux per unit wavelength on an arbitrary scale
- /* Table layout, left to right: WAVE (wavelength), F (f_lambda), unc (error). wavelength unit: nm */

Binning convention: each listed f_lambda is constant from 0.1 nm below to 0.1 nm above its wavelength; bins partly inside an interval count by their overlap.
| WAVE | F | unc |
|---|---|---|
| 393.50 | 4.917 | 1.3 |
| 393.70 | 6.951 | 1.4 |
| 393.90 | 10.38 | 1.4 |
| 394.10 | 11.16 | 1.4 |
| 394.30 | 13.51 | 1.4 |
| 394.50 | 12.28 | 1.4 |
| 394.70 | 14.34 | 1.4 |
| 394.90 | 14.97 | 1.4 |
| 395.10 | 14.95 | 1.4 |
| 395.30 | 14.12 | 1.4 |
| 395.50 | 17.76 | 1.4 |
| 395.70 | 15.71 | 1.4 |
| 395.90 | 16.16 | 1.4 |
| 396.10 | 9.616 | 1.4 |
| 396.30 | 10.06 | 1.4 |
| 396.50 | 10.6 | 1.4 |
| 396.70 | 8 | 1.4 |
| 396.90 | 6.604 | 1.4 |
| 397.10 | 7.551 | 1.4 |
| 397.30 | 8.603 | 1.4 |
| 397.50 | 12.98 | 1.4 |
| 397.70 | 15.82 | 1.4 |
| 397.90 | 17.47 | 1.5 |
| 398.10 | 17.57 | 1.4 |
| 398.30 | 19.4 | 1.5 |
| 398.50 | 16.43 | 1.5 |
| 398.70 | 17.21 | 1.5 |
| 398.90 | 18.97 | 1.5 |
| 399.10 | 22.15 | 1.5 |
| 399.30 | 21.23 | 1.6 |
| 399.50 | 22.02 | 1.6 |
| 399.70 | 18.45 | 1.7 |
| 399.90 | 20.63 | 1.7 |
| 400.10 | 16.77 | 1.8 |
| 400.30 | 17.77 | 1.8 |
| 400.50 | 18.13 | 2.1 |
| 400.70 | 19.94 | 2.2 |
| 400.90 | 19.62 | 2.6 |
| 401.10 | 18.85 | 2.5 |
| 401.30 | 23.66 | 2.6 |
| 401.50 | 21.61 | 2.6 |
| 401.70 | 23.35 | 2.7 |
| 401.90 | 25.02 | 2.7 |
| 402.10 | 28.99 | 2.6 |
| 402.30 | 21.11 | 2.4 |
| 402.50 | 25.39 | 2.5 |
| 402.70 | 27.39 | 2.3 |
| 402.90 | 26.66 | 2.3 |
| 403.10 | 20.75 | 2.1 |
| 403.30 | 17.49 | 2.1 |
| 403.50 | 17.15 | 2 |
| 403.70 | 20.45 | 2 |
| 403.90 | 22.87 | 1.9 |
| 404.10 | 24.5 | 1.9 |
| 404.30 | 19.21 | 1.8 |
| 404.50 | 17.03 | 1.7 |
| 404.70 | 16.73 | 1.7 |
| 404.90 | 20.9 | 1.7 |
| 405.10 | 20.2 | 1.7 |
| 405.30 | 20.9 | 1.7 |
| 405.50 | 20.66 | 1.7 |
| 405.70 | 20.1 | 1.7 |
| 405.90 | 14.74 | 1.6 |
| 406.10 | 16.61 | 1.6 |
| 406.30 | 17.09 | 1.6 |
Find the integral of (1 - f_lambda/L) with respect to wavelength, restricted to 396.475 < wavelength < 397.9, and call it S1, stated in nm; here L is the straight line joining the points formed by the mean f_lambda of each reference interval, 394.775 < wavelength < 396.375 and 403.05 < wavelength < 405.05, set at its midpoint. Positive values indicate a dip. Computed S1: 0.45 nm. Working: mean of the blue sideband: 14.2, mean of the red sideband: 19.7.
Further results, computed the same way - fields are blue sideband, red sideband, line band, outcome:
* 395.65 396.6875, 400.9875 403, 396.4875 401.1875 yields 0.34 nm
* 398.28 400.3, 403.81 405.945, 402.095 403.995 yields -0.27 nm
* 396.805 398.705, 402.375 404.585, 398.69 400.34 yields -0.35 nm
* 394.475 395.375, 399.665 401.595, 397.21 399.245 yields 0.07 nm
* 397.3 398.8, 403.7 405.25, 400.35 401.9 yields -0.24 nm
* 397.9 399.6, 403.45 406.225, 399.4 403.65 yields -0.46 nm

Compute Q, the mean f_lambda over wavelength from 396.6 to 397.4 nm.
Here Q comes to 7.69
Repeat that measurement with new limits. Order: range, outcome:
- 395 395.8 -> 15.6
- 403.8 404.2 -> 23.7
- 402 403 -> 25.9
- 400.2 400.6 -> 18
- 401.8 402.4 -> 25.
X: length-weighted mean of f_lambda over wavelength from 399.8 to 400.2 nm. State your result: 18.7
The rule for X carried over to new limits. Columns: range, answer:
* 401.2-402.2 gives 24.5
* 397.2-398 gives 13.7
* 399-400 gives 20.9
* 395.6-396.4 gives 12.9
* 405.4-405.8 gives 20.4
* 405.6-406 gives 17.4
